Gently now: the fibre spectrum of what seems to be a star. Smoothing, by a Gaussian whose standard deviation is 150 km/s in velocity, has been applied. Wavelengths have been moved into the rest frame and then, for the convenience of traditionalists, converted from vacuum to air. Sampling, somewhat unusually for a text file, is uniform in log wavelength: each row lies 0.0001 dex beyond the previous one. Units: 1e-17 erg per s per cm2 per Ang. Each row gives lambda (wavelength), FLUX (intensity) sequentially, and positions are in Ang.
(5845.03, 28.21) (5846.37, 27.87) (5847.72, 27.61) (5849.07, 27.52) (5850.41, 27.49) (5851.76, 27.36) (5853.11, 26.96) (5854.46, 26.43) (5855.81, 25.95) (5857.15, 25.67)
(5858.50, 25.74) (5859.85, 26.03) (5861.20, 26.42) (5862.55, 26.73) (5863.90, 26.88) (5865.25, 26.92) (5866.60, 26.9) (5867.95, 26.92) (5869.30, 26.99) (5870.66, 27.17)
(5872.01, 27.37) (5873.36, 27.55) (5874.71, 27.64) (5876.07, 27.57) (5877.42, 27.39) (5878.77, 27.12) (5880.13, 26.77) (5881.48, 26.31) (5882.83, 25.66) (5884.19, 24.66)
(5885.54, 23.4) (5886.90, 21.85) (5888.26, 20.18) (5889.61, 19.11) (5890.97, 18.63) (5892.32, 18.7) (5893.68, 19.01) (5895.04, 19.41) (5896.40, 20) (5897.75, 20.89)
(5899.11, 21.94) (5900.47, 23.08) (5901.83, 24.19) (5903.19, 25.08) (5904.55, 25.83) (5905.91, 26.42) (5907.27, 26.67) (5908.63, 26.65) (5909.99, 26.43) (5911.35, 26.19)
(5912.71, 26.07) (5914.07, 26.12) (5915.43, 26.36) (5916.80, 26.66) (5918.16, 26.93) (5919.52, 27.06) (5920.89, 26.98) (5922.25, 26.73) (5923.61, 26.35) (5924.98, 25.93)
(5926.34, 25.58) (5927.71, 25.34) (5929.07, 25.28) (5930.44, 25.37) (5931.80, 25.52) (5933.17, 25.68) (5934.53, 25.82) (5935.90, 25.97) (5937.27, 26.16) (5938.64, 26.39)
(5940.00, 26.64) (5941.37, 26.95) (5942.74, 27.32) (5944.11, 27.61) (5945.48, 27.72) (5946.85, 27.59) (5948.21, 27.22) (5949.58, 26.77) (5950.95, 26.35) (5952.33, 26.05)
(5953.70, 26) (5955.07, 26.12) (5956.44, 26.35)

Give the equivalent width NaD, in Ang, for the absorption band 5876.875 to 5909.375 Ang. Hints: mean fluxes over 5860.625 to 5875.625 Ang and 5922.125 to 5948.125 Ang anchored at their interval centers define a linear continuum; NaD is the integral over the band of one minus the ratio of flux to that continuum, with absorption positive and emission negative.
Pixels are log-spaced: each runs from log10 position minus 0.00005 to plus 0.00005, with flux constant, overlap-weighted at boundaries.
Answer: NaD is 4.2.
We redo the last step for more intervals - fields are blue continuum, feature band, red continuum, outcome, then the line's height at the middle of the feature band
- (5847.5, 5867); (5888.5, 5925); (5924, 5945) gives 3.0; 26.3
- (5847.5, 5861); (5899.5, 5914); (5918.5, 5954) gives 0.5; 26.5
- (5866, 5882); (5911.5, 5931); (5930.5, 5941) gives 0.1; 26.3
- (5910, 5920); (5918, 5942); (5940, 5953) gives 0.5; 26.7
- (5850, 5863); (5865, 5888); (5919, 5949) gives 0.2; 26.4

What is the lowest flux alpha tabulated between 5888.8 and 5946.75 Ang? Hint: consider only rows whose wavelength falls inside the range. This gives 18.63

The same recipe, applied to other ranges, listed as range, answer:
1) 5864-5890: 19.11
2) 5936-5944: 26.16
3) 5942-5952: 26.35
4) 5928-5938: 25.28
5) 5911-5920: 26.07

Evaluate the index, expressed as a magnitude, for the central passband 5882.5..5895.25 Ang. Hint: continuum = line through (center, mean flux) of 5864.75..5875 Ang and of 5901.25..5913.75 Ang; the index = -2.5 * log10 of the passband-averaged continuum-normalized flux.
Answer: 0.257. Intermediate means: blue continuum 27.2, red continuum 26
